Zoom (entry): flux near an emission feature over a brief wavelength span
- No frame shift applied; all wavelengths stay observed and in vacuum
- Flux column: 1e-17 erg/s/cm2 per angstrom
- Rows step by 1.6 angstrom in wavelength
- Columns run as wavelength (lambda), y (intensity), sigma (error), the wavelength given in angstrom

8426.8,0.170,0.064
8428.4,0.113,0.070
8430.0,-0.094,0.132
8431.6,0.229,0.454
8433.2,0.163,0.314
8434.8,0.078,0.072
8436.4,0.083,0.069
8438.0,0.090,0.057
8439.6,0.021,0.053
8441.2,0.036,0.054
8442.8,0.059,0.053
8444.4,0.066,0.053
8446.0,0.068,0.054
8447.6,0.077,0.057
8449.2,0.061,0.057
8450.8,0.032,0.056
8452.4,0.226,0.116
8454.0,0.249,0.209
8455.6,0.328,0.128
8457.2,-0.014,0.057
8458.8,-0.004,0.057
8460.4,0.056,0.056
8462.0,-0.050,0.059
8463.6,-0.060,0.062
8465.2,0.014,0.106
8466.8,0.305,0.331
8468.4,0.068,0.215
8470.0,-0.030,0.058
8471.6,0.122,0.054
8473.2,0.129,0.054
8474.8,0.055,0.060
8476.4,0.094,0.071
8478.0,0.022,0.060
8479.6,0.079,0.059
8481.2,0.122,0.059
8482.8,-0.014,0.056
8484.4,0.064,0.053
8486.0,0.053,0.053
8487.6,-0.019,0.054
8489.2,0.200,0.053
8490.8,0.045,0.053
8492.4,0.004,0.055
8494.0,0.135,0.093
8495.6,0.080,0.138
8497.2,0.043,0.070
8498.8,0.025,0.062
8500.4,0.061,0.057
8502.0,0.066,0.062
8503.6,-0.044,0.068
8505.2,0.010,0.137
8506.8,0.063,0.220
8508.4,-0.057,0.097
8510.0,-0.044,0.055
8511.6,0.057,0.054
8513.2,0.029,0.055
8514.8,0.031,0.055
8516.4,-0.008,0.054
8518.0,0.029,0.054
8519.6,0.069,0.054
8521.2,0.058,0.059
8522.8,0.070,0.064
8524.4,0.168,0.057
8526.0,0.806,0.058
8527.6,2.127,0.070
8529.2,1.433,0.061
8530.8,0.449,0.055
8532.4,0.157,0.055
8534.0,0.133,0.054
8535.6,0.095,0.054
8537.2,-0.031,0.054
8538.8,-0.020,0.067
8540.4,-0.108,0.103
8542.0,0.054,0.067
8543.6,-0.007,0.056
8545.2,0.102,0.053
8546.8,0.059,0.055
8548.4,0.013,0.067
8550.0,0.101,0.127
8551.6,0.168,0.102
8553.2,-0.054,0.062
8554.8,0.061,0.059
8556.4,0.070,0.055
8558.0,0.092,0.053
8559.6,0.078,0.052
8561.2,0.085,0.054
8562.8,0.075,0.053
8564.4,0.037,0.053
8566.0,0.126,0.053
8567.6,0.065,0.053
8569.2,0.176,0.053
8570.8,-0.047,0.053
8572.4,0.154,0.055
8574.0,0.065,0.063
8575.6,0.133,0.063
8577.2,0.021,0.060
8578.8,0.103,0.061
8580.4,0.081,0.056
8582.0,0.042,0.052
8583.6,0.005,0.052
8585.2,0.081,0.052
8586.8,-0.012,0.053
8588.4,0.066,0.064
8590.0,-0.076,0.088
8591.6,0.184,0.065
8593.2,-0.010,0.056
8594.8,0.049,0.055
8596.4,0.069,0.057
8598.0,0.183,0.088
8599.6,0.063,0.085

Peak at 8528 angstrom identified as Hbeta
